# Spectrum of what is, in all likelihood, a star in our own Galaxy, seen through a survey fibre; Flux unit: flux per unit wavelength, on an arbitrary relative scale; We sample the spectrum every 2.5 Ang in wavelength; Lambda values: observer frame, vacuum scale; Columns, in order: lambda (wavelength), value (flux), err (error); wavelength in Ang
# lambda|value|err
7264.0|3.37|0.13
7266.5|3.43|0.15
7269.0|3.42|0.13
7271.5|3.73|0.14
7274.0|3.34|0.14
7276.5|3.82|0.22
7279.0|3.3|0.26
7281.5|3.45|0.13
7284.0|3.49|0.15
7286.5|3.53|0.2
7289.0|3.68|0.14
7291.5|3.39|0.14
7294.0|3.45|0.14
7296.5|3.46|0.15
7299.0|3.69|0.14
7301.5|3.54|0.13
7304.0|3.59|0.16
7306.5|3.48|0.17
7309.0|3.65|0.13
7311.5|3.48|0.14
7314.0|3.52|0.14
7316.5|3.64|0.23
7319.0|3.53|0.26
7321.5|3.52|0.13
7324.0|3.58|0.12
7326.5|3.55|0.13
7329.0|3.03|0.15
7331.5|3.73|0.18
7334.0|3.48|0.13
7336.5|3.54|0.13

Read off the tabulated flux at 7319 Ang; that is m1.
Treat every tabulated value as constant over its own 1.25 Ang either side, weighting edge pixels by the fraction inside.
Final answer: 3.53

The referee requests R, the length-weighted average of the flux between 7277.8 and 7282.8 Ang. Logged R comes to 3.38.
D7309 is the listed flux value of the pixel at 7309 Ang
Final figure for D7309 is 3.65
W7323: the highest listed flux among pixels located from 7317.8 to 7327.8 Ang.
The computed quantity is 3.58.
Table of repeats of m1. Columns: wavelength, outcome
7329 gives 3.03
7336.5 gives 3.54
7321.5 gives 3.52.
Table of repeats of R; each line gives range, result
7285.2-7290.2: 3.6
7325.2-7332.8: 3.44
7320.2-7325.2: 3.55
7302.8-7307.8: 3.54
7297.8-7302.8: 3.61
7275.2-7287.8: 3.52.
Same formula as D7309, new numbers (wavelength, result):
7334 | 3.48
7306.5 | 3.48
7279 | 3.3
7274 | 3.34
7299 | 3.69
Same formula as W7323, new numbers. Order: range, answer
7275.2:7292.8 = 3.82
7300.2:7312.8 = 3.65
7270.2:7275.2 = 3.73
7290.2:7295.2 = 3.45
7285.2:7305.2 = 3.69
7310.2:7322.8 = 3.64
